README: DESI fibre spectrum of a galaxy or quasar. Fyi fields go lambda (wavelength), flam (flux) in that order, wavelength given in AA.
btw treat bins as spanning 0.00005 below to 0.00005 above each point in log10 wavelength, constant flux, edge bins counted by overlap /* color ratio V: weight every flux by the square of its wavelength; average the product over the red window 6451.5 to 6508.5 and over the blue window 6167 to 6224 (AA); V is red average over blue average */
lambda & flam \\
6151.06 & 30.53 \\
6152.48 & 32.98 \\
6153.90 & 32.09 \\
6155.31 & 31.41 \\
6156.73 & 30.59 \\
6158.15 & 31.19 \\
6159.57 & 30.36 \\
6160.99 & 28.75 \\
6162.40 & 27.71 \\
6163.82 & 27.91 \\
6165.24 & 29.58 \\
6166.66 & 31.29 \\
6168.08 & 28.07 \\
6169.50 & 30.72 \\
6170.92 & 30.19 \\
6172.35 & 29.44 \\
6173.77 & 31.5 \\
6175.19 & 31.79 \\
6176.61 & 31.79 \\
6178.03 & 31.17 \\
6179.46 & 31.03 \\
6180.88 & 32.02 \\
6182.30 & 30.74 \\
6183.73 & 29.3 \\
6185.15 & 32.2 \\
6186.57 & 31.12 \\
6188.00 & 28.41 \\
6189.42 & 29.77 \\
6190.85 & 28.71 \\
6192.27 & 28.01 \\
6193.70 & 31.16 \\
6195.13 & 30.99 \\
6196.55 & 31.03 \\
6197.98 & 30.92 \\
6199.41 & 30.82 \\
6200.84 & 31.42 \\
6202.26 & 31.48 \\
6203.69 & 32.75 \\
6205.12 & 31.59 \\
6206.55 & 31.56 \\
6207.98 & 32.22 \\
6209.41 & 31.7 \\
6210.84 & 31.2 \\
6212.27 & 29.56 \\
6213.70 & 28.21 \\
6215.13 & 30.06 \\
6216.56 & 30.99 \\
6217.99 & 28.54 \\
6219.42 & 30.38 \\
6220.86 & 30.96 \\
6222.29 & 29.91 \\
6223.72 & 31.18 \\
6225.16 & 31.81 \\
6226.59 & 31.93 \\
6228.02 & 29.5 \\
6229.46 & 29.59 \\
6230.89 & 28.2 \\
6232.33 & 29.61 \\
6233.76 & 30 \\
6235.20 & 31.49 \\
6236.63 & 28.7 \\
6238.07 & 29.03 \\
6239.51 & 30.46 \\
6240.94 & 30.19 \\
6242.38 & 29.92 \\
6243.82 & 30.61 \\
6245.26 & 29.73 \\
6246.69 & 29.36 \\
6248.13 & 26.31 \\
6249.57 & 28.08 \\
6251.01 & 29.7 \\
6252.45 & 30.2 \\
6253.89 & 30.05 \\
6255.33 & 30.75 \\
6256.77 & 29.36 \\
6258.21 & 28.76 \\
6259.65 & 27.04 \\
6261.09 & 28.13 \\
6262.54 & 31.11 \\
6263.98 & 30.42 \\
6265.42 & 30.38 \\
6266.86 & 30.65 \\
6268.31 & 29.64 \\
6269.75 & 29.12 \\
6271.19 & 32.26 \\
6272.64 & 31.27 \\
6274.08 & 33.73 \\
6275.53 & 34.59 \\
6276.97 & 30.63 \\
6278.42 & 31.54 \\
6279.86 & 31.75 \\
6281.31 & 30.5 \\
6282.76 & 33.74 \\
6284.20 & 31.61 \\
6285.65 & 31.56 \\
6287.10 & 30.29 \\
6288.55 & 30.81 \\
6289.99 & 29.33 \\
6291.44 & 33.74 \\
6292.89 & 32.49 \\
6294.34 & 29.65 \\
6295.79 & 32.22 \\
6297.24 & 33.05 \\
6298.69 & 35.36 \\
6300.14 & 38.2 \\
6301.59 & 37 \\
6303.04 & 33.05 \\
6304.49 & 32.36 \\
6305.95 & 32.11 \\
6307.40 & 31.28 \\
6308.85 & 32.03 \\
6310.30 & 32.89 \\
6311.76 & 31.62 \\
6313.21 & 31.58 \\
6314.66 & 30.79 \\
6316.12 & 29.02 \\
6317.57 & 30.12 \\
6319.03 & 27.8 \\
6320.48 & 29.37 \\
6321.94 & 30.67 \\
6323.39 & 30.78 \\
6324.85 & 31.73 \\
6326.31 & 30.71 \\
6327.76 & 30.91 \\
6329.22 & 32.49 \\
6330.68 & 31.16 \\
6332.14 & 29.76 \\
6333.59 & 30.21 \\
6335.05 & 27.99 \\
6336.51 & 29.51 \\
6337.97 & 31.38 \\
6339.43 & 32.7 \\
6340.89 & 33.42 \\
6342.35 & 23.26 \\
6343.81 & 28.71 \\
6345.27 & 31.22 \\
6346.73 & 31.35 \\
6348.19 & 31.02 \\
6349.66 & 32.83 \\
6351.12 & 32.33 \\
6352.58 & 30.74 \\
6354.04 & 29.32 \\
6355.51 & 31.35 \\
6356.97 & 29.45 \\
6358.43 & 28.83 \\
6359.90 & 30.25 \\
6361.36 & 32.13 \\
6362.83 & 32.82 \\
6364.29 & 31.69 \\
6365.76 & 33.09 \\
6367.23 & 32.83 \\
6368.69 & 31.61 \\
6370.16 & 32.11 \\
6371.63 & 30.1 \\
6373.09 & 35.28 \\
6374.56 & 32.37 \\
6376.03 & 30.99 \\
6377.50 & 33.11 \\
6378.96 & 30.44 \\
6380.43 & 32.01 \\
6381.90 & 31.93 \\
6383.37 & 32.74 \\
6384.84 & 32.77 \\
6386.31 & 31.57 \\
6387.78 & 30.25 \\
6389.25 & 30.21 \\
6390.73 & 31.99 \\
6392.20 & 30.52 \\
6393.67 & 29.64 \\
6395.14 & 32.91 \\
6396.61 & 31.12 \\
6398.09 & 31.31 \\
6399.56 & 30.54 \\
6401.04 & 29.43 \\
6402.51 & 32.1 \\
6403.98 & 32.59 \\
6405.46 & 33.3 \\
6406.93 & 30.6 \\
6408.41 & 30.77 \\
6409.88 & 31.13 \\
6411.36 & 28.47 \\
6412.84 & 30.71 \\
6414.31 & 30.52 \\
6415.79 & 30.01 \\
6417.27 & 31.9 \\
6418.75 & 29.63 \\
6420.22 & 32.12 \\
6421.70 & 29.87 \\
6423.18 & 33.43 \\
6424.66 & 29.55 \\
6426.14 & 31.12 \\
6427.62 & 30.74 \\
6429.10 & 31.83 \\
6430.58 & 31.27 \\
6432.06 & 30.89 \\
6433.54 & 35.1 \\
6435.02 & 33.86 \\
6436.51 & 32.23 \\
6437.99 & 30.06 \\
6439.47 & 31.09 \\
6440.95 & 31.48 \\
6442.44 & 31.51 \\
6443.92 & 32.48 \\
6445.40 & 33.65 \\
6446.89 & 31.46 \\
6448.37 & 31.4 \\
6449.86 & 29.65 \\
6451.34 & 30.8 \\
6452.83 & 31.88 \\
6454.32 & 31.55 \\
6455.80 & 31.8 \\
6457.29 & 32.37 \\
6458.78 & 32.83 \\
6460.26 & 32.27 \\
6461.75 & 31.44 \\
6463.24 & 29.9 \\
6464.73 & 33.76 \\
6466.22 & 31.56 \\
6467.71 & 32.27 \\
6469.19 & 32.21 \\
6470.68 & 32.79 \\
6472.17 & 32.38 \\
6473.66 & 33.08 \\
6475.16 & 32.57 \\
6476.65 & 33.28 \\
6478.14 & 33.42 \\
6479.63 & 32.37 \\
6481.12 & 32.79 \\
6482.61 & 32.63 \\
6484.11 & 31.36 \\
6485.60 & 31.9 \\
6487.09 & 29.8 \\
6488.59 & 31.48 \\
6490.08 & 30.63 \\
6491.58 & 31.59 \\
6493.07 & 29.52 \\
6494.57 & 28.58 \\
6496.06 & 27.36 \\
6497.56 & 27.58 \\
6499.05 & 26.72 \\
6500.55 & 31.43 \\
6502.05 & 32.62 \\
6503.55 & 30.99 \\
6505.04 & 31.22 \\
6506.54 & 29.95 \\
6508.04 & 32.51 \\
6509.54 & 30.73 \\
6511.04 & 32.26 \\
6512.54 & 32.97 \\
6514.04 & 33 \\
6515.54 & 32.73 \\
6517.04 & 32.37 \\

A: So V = 1.1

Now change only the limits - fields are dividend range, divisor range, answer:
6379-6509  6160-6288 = 1.11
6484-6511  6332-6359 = 1.05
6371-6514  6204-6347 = 1.08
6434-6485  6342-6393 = 1.05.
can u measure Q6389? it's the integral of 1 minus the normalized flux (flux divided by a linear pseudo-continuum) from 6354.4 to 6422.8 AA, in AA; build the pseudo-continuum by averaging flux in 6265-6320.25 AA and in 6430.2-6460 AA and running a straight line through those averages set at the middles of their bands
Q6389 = 1.1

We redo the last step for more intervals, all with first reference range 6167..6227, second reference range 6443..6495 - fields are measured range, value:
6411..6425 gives 0.40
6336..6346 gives 0.40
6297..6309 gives -1.09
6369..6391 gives -0.28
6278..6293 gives -0.24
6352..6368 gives 0.11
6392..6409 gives 0.15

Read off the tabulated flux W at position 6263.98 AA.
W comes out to 30.42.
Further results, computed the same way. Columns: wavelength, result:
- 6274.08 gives 33.73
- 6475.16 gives 32.57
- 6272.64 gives 31.27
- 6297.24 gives 33.05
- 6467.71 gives 32.27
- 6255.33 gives 30.75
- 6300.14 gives 38.2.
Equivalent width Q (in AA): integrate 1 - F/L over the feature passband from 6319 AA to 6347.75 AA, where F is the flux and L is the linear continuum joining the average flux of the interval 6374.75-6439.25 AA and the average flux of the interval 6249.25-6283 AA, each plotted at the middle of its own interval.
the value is 0.6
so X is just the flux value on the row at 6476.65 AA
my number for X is 33.28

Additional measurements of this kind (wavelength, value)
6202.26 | 31.48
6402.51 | 32.1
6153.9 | 32.09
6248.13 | 26.31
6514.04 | 33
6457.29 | 32.37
